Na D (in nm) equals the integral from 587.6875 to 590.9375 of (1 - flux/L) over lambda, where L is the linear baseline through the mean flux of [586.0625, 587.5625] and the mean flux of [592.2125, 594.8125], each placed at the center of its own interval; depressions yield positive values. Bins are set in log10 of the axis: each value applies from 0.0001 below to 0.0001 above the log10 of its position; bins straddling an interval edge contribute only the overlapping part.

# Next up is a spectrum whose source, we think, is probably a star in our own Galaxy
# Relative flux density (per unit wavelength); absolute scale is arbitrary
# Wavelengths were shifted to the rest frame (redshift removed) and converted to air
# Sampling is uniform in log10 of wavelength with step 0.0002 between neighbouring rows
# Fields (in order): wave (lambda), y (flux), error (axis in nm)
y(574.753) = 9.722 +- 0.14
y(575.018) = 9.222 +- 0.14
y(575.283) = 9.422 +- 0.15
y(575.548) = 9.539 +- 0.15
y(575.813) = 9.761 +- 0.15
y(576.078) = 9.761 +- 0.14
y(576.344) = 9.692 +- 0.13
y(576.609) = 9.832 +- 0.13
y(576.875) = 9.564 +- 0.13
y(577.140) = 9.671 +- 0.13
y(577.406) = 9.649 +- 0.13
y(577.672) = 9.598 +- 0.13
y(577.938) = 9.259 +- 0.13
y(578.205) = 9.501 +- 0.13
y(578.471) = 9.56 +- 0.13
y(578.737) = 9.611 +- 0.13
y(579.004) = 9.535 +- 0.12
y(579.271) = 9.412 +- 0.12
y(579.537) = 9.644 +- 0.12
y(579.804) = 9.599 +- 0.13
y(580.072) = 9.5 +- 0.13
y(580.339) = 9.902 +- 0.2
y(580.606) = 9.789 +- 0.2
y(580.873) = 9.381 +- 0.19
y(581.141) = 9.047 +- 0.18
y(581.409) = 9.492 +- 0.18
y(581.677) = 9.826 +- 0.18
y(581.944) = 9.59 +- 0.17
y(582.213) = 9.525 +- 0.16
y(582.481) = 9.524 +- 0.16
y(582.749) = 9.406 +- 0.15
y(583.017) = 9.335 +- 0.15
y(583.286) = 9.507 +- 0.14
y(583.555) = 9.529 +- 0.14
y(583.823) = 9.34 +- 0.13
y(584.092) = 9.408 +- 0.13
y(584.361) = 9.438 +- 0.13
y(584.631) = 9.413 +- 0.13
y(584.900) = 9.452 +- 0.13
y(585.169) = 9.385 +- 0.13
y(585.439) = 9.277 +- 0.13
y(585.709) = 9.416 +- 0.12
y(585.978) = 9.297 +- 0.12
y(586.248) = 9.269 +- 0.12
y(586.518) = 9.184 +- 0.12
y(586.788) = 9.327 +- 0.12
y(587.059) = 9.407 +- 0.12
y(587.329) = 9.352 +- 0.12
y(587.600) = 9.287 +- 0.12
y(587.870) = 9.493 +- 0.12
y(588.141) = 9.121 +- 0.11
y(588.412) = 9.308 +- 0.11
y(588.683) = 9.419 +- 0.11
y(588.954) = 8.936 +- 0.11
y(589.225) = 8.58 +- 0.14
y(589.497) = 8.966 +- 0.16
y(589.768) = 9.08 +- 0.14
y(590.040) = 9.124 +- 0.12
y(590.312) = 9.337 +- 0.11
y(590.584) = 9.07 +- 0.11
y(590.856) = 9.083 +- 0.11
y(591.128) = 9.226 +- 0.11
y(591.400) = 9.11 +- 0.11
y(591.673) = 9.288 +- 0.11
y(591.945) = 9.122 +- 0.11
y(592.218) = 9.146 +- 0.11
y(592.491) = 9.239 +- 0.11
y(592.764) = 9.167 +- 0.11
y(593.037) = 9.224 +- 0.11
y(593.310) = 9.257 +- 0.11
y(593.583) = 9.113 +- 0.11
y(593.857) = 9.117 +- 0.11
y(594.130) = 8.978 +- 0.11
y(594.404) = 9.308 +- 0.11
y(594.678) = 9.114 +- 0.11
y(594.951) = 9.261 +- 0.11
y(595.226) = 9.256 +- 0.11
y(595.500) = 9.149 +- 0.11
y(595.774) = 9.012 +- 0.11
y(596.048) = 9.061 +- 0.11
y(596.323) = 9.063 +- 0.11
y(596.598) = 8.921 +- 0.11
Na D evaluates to 0.04 nm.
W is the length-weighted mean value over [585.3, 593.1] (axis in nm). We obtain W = 9.2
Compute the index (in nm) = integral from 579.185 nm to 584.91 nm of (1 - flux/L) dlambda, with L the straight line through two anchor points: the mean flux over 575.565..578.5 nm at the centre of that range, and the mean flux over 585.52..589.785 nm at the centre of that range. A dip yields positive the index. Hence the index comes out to -0.04 nm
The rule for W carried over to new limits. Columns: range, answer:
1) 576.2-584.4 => 9.54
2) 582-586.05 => 9.42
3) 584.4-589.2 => 9.3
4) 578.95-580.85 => 9.62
